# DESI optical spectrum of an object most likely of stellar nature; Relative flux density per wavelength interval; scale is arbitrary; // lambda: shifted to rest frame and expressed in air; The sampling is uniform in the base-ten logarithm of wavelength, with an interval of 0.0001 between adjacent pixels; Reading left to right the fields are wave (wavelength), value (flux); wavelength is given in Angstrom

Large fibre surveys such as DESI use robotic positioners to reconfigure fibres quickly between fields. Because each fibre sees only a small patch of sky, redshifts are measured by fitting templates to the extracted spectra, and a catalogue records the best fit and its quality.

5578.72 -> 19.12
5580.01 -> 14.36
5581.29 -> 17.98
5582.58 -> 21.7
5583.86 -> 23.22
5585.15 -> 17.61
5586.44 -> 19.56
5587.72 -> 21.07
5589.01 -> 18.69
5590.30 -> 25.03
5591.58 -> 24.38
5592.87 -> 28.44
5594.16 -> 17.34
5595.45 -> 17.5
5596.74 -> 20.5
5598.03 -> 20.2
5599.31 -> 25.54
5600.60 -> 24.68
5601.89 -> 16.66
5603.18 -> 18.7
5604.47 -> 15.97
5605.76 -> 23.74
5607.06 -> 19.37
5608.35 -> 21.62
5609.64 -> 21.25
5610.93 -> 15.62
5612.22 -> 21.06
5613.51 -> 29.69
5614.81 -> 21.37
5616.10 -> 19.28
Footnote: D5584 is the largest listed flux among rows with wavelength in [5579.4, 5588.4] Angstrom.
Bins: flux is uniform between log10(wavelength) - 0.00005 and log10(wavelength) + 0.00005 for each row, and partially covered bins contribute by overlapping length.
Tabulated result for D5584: 23.22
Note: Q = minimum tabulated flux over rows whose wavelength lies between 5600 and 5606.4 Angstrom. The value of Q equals 15.97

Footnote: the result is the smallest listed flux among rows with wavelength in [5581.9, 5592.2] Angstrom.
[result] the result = 17.61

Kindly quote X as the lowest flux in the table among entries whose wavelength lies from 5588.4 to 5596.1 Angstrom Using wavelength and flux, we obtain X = 17.34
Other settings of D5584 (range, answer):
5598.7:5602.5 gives 25.54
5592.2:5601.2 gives 28.44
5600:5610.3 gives 24.68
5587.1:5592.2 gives 25.03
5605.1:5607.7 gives 23.74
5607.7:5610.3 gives 21.62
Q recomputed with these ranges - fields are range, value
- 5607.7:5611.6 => 15.62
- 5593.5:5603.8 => 16.66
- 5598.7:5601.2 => 24.68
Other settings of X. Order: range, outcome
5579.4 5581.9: 14.36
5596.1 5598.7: 20.2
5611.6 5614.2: 21.06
